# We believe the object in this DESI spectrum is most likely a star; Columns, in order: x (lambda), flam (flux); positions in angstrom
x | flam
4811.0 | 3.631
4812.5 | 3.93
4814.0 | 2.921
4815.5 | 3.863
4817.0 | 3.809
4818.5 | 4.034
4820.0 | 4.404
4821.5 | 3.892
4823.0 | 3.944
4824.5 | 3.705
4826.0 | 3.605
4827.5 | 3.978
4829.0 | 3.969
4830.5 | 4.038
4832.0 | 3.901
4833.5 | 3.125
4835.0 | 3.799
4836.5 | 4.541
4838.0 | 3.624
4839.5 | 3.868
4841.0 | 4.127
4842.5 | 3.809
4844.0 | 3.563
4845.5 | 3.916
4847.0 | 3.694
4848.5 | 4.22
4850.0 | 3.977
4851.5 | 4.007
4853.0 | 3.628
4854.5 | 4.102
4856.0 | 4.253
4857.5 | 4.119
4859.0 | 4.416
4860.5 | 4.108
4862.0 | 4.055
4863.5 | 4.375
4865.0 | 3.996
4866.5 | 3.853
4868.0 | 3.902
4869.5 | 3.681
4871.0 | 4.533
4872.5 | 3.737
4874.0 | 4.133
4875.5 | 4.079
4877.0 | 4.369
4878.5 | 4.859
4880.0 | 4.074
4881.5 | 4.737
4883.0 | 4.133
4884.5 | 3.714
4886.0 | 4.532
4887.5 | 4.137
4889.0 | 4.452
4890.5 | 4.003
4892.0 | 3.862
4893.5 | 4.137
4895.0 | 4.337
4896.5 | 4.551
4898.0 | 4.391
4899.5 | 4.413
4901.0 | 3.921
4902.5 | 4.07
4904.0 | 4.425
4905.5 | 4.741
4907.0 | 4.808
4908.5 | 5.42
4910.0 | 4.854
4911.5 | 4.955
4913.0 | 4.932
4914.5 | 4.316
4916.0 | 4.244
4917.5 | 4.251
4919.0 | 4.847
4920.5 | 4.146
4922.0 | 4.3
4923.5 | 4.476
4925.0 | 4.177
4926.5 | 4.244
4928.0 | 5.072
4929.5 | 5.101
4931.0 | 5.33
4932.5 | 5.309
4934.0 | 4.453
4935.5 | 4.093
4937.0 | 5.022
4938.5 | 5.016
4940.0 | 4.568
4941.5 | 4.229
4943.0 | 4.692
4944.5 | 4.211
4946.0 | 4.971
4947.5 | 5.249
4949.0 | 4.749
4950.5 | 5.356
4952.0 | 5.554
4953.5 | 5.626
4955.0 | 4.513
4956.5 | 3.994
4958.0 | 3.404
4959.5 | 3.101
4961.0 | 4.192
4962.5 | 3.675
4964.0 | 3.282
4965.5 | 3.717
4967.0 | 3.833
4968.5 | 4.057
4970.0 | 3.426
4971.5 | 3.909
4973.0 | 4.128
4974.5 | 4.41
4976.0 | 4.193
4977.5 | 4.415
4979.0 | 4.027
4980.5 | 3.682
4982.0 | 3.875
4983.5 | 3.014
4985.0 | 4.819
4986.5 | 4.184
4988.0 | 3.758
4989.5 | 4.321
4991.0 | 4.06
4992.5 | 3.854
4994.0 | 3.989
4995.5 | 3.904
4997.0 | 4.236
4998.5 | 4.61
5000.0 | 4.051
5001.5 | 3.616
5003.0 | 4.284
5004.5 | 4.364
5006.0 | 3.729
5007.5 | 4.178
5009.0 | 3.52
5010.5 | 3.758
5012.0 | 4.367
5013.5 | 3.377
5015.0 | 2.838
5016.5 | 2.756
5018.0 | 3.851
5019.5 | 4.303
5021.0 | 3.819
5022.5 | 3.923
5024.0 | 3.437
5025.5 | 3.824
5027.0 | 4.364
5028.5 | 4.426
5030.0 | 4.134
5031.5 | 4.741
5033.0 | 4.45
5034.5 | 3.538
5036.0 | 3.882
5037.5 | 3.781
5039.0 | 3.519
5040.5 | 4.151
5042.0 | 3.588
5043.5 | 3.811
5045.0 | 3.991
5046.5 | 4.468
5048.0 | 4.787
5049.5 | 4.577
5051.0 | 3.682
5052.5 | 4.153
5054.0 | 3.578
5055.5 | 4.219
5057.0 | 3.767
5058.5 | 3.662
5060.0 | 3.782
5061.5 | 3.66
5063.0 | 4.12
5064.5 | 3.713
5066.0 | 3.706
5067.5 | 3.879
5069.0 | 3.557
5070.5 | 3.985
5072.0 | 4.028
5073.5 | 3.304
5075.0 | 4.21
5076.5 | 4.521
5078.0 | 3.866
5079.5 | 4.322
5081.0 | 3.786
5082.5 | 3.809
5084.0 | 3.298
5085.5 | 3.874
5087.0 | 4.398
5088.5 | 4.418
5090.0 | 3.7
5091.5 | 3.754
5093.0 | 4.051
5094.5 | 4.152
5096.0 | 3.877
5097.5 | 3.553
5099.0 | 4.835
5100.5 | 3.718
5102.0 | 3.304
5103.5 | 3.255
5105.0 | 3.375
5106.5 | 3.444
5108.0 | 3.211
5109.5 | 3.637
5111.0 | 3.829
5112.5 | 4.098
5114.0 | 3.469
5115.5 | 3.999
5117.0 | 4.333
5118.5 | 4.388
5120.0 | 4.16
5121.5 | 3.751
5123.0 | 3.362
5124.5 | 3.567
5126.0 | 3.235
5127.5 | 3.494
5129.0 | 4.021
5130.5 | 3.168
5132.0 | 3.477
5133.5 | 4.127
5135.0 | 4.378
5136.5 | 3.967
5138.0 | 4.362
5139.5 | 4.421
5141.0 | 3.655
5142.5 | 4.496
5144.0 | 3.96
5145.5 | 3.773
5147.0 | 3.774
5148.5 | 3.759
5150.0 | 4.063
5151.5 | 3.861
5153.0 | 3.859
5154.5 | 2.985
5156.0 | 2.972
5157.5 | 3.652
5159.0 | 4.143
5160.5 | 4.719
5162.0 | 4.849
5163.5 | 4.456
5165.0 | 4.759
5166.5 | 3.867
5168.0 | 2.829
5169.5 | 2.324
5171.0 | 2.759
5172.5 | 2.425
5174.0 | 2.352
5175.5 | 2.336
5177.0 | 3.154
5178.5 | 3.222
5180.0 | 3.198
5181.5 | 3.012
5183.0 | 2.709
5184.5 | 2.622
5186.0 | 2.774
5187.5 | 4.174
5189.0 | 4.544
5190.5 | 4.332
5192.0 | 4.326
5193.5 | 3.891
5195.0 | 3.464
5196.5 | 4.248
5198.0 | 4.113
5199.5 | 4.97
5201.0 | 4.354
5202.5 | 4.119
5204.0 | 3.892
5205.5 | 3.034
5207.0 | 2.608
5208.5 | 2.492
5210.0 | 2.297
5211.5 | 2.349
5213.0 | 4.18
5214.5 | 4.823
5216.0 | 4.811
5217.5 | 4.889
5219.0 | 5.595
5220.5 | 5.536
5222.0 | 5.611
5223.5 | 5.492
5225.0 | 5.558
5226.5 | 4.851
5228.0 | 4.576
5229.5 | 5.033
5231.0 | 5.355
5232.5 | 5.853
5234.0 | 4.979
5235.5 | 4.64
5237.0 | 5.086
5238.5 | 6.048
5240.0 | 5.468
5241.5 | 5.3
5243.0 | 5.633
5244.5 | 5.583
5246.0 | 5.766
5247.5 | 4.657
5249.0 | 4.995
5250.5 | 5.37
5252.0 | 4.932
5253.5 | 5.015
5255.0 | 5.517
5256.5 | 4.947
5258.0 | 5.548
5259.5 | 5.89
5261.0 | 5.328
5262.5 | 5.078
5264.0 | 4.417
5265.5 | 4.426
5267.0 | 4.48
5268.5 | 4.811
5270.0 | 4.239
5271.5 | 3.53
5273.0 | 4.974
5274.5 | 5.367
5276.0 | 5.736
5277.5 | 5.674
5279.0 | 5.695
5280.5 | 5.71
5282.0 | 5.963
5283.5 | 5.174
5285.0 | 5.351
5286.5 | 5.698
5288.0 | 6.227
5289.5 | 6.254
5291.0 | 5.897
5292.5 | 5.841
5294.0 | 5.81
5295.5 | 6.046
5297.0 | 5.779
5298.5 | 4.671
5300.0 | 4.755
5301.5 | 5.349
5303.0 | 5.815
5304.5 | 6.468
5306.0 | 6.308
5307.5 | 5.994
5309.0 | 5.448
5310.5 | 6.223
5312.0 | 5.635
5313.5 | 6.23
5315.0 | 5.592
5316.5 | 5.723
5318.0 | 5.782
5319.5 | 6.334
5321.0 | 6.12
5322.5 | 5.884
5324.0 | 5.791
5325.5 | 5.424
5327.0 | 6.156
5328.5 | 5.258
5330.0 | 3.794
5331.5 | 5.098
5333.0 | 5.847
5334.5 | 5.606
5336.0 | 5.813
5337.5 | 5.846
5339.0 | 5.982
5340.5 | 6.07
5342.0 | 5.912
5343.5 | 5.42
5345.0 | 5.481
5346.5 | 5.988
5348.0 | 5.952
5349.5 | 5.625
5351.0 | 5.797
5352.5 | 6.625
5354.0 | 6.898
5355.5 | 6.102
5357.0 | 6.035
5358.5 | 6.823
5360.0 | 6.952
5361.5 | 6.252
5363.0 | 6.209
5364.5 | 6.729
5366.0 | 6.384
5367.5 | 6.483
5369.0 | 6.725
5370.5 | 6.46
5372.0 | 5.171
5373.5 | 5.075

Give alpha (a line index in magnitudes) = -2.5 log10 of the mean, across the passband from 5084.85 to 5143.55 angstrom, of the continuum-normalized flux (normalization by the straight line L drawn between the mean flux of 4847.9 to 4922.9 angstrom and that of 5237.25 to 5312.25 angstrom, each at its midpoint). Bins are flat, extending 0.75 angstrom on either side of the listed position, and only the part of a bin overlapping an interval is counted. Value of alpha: 0.27 mag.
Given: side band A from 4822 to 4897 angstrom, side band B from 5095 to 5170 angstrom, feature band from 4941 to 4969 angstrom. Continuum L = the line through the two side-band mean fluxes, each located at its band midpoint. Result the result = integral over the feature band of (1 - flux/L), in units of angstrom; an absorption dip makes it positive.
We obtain -2.7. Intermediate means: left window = 4.04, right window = 3.82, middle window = 4.34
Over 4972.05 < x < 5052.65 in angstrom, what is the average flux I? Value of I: 3.99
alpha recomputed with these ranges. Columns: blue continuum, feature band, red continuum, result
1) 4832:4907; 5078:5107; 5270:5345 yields 0.261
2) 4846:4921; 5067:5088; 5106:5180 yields -0.025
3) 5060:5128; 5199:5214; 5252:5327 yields 0.363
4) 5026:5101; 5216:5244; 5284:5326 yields -0.012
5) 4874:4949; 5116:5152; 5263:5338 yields 0.289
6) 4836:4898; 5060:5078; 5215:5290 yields 0.210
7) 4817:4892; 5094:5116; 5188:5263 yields 0.212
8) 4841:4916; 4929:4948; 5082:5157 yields -0.160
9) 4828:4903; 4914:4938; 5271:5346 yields -0.073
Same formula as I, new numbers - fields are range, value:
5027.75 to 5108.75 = 3.91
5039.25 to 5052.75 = 4.11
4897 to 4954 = 4.69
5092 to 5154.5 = 3.82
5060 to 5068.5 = 3.81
